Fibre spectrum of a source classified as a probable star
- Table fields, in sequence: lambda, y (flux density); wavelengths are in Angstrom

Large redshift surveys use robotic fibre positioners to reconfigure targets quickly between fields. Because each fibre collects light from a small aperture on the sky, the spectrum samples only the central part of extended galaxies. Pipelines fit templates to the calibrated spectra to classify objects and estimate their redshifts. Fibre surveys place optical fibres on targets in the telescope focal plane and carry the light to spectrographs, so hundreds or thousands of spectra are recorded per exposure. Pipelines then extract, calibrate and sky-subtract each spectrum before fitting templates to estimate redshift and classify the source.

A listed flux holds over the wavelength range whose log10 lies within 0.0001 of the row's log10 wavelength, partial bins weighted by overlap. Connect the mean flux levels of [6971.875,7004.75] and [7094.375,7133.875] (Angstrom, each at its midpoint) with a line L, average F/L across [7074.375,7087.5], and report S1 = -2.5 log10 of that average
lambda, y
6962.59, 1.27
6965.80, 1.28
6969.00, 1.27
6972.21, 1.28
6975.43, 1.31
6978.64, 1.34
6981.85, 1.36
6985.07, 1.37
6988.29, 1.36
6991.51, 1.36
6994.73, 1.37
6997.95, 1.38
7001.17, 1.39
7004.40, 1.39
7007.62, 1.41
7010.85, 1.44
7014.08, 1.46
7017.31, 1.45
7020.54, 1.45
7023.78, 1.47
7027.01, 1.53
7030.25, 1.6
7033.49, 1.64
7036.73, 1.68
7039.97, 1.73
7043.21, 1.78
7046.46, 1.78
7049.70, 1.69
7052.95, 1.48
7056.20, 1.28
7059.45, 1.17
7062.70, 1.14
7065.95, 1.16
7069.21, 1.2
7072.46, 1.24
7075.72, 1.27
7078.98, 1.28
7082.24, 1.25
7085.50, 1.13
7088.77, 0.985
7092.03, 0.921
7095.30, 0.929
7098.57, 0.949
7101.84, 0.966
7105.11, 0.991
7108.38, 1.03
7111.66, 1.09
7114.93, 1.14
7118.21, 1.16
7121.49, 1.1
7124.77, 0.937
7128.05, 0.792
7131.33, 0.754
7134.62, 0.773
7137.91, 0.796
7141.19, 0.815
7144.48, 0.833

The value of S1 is -0.135 mag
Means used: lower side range 1.36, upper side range 0.983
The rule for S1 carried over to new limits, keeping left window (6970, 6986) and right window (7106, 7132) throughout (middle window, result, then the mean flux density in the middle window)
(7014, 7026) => -0.18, 1.46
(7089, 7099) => 0.14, 0.938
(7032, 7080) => -0.24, 1.44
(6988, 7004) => -0.07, 1.37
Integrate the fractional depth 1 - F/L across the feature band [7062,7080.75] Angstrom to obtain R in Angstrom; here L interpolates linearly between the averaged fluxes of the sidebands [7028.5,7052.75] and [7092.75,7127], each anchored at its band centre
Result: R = 2.3 Angstrom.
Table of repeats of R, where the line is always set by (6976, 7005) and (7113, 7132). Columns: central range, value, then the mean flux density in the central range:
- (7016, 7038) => -4.9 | 1.54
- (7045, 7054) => -3.4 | 1.66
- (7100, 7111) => 0.4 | 1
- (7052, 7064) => -0.8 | 1.26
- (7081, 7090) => -0.2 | 1.12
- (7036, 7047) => -4.7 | 1.74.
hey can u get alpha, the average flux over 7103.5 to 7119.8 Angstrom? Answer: 1.08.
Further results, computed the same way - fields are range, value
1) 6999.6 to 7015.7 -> 1.42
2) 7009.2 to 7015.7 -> 1.45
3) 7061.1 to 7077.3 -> 1.2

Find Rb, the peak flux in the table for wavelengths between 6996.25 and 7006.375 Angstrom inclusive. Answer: 1.39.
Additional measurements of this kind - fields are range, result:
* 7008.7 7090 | 1.78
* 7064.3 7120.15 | 1.28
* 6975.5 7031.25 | 1.6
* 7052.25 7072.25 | 1.48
